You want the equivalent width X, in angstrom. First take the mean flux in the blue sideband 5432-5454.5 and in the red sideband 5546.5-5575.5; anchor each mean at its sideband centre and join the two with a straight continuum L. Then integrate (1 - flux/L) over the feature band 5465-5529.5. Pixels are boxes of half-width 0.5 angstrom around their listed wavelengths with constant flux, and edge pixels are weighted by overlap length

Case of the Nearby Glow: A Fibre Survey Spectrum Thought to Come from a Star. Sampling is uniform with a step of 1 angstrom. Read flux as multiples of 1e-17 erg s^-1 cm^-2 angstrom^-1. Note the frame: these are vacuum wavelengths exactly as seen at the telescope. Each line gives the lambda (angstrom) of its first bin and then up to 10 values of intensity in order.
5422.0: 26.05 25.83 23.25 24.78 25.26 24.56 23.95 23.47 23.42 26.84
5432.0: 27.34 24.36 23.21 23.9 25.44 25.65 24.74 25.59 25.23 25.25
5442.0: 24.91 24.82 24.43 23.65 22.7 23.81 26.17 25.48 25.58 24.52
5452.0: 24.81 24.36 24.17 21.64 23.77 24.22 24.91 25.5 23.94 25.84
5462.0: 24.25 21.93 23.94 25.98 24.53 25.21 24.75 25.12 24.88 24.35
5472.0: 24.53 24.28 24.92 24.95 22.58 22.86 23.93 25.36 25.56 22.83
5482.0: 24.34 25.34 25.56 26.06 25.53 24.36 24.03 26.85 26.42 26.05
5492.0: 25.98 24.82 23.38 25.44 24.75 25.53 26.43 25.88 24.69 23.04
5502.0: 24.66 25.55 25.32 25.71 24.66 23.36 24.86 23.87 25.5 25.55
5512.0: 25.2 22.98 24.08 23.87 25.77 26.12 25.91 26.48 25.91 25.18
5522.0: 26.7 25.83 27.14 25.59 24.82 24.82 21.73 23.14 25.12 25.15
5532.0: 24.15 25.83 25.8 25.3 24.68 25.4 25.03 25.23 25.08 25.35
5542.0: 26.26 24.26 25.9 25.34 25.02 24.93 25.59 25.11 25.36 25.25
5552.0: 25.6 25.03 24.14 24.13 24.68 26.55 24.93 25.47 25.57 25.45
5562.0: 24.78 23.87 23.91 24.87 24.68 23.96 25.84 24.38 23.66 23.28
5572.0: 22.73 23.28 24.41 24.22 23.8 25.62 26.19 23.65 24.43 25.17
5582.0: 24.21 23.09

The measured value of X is -0.6 angstrom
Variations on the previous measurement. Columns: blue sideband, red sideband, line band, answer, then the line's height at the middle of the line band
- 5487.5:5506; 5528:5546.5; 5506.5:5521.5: 0.10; 25.1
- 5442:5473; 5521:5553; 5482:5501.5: -0.38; 24.8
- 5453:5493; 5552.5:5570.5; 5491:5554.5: -0.96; 24.7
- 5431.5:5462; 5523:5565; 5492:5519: -0.04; 24.9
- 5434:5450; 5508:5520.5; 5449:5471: 0.31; 24.8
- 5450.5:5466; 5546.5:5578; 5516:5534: -0.55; 24.5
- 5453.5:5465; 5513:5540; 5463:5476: -0.18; 24.3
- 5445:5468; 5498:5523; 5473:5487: 0.07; 24.7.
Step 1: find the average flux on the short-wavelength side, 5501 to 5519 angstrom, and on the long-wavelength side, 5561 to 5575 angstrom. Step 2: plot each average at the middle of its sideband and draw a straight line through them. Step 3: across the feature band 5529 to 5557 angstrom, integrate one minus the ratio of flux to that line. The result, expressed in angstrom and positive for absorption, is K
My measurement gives -0.7 angstrom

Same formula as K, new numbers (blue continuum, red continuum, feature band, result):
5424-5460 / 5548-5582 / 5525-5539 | 0.0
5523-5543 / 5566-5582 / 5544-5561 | -0.3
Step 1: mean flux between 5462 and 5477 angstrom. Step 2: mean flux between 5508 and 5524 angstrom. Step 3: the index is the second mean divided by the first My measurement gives 1.04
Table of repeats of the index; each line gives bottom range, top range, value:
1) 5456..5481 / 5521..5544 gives 1.03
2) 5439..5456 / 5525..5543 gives 1.02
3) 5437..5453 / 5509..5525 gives 1.03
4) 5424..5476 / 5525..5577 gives 1.01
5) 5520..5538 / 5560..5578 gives 0.97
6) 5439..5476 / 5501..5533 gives 1.02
